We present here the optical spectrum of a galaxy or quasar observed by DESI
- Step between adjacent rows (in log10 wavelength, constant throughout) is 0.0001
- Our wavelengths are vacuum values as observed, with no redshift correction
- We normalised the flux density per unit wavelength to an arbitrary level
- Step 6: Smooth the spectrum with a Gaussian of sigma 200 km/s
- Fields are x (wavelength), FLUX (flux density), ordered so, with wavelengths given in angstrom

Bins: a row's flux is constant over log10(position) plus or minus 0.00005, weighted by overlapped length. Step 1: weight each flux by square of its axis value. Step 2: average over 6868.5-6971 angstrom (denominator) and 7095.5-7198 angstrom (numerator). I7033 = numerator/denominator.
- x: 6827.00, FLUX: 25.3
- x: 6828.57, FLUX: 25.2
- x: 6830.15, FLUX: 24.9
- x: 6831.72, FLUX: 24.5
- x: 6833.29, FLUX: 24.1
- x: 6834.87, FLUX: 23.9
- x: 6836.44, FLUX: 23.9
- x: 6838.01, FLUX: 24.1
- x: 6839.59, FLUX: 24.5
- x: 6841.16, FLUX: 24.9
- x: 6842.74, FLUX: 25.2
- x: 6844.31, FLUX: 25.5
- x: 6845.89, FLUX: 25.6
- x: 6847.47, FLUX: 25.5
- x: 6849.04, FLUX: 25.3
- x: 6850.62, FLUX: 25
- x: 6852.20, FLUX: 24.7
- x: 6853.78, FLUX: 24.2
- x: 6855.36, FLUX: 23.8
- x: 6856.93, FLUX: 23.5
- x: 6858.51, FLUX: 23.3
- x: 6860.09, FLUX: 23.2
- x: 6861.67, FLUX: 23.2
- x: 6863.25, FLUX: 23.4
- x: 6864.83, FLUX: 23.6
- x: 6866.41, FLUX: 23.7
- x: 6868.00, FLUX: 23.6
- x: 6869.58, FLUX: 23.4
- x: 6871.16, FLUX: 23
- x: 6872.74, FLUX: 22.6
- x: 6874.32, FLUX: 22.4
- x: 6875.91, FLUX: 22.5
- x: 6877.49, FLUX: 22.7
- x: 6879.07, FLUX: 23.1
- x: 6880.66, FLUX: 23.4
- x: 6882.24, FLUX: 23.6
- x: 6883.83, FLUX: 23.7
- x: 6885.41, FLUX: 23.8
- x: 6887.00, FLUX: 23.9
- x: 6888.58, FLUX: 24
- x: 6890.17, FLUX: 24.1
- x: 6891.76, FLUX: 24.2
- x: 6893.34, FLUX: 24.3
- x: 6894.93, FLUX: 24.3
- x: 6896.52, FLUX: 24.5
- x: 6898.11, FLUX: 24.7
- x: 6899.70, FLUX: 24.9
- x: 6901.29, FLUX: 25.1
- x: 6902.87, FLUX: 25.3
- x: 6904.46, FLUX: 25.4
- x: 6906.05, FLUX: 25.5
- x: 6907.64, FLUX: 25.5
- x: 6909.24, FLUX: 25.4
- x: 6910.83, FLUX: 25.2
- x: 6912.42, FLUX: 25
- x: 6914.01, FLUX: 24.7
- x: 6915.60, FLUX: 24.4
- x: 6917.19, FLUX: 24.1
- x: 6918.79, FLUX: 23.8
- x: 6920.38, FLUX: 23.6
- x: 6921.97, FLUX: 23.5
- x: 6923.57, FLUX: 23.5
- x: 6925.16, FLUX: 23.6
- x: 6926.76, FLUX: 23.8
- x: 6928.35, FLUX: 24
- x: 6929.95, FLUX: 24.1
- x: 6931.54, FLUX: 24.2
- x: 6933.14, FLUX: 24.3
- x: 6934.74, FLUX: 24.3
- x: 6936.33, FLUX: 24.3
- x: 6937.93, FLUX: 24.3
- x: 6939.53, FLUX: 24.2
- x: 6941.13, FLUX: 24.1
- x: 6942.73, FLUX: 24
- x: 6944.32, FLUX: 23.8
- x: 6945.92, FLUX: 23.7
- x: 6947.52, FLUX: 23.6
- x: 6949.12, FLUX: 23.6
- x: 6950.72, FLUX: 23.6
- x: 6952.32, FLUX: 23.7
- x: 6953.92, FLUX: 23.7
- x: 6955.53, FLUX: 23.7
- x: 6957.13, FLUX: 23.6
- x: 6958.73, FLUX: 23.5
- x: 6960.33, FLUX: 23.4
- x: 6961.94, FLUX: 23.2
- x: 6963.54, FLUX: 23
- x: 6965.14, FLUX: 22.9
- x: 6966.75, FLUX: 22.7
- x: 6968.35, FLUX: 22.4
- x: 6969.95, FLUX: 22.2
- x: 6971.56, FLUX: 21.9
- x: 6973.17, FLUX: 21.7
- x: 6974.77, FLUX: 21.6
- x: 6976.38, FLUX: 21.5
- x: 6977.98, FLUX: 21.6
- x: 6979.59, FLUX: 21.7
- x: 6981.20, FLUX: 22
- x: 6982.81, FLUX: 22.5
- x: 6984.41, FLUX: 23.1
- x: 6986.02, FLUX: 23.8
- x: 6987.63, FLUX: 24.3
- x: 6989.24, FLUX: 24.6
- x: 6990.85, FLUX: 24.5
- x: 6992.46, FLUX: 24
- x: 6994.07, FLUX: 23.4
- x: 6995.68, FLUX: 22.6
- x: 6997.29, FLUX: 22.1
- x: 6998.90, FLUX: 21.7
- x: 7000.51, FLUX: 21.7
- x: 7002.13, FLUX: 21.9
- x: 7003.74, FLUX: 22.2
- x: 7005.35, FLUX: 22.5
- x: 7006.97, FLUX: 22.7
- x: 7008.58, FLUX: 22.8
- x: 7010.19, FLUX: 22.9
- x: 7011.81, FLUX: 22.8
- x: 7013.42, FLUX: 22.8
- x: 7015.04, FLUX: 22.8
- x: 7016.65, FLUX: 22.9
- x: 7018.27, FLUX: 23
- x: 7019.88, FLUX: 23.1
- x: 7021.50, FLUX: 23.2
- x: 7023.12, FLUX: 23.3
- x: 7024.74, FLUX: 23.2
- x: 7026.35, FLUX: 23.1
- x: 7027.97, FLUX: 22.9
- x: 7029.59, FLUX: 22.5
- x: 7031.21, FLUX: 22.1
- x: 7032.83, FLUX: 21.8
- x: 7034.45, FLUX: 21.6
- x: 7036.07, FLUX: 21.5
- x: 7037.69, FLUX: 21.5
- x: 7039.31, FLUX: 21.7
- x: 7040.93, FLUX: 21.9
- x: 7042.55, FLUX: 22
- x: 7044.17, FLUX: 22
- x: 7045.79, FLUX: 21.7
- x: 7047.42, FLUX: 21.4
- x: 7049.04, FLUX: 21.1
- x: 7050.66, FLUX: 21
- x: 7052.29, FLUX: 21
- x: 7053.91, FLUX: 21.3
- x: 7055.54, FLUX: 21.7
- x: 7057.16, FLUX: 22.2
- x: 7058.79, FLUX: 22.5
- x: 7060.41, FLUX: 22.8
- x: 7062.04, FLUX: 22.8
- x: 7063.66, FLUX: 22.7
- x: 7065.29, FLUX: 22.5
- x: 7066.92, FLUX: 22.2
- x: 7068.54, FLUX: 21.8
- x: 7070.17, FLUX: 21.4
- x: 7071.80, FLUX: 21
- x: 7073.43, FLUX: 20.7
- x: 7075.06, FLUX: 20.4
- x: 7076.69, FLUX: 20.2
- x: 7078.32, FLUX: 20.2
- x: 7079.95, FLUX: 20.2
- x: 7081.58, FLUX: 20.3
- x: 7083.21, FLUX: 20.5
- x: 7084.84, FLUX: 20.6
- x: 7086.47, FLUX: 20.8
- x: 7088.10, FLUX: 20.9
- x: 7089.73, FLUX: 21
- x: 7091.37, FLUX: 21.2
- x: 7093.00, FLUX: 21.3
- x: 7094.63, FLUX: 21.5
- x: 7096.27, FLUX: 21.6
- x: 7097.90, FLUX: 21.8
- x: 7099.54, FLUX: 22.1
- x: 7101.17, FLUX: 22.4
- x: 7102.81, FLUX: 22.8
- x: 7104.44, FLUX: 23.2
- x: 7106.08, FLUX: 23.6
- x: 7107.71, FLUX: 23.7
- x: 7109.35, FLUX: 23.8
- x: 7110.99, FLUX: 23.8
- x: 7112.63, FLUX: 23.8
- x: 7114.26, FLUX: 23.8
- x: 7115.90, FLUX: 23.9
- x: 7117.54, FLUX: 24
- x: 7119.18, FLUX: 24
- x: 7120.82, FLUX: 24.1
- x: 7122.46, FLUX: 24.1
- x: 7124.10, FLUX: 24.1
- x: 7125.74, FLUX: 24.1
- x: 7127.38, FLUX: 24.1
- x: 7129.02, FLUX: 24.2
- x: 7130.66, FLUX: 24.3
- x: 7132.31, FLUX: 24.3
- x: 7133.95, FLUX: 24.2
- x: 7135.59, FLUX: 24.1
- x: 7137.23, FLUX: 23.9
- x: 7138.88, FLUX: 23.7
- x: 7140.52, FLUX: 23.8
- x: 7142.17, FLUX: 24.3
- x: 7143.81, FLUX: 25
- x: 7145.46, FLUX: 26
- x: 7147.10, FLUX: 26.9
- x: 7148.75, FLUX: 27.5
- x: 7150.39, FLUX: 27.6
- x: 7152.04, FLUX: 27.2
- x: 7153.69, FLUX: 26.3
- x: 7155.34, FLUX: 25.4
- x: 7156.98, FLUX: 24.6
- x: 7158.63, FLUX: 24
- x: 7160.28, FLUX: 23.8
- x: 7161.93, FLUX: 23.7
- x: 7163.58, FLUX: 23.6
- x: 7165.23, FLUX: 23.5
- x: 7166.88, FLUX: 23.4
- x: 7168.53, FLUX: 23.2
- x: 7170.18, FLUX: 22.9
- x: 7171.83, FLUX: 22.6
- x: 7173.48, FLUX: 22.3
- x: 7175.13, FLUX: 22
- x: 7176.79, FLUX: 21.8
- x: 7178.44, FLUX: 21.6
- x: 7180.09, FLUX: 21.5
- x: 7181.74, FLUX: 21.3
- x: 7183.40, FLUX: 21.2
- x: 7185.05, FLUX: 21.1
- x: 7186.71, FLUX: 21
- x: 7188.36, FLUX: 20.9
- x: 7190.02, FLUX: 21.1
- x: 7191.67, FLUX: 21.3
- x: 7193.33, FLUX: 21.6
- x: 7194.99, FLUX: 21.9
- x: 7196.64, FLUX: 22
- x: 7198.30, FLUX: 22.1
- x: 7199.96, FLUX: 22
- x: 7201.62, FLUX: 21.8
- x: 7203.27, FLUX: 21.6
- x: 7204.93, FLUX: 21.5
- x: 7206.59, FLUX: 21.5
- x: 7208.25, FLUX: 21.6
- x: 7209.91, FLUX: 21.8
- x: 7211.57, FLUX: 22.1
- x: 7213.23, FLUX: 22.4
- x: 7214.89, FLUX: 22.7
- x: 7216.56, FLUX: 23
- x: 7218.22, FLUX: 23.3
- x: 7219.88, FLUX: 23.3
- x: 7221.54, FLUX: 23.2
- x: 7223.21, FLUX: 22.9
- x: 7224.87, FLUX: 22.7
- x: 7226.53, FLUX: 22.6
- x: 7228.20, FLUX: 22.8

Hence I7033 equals 1.05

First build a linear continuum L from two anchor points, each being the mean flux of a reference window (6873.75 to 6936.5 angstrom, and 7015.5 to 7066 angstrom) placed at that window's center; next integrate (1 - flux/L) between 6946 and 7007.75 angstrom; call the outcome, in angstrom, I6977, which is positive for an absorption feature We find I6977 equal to 0.7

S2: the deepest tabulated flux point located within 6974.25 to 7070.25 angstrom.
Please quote 21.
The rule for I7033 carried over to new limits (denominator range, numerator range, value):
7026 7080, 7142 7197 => 1.11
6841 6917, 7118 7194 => 1.06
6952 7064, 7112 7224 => 1.08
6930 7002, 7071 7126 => 0.99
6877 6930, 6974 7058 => 0.95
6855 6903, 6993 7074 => 0.98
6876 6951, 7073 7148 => 1.00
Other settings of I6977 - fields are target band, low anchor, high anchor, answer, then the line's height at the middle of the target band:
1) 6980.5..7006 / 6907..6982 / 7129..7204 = 0.6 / 23.5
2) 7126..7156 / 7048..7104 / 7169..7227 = -4.7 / 21.7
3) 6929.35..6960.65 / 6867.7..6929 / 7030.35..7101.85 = -0.7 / 23.3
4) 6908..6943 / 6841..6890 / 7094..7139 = -0.7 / 23.8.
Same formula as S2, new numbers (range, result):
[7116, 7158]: 23.7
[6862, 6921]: 22.4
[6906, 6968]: 22.7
